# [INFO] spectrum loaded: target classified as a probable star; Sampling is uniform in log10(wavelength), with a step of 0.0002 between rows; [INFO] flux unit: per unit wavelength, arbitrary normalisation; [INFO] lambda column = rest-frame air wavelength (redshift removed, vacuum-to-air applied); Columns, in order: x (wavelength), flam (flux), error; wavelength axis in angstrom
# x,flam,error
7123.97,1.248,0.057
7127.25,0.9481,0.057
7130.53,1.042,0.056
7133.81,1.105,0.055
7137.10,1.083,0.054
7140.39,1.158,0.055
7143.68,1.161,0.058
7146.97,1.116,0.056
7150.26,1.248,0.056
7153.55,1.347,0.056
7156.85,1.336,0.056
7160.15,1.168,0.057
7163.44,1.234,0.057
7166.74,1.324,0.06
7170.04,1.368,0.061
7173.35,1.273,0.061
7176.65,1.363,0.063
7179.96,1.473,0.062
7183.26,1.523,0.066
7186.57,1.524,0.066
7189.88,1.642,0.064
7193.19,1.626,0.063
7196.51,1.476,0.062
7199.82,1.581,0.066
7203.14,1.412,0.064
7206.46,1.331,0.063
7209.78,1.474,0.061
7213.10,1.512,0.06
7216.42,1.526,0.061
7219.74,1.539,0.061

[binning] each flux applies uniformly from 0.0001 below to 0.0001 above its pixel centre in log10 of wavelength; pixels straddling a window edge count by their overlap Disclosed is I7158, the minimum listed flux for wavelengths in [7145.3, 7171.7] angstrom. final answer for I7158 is 1.116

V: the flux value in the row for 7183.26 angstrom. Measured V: 1.523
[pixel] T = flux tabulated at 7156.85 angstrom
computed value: 1.336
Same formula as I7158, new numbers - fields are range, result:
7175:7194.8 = 1.363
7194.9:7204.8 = 1.412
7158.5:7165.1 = 1.168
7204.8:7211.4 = 1.331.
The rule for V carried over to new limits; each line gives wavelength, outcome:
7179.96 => 1.473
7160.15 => 1.168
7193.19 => 1.626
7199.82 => 1.581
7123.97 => 1.248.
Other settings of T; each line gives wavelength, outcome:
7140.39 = 1.158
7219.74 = 1.539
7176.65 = 1.363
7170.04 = 1.368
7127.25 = 0.9481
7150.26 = 1.248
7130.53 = 1.042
